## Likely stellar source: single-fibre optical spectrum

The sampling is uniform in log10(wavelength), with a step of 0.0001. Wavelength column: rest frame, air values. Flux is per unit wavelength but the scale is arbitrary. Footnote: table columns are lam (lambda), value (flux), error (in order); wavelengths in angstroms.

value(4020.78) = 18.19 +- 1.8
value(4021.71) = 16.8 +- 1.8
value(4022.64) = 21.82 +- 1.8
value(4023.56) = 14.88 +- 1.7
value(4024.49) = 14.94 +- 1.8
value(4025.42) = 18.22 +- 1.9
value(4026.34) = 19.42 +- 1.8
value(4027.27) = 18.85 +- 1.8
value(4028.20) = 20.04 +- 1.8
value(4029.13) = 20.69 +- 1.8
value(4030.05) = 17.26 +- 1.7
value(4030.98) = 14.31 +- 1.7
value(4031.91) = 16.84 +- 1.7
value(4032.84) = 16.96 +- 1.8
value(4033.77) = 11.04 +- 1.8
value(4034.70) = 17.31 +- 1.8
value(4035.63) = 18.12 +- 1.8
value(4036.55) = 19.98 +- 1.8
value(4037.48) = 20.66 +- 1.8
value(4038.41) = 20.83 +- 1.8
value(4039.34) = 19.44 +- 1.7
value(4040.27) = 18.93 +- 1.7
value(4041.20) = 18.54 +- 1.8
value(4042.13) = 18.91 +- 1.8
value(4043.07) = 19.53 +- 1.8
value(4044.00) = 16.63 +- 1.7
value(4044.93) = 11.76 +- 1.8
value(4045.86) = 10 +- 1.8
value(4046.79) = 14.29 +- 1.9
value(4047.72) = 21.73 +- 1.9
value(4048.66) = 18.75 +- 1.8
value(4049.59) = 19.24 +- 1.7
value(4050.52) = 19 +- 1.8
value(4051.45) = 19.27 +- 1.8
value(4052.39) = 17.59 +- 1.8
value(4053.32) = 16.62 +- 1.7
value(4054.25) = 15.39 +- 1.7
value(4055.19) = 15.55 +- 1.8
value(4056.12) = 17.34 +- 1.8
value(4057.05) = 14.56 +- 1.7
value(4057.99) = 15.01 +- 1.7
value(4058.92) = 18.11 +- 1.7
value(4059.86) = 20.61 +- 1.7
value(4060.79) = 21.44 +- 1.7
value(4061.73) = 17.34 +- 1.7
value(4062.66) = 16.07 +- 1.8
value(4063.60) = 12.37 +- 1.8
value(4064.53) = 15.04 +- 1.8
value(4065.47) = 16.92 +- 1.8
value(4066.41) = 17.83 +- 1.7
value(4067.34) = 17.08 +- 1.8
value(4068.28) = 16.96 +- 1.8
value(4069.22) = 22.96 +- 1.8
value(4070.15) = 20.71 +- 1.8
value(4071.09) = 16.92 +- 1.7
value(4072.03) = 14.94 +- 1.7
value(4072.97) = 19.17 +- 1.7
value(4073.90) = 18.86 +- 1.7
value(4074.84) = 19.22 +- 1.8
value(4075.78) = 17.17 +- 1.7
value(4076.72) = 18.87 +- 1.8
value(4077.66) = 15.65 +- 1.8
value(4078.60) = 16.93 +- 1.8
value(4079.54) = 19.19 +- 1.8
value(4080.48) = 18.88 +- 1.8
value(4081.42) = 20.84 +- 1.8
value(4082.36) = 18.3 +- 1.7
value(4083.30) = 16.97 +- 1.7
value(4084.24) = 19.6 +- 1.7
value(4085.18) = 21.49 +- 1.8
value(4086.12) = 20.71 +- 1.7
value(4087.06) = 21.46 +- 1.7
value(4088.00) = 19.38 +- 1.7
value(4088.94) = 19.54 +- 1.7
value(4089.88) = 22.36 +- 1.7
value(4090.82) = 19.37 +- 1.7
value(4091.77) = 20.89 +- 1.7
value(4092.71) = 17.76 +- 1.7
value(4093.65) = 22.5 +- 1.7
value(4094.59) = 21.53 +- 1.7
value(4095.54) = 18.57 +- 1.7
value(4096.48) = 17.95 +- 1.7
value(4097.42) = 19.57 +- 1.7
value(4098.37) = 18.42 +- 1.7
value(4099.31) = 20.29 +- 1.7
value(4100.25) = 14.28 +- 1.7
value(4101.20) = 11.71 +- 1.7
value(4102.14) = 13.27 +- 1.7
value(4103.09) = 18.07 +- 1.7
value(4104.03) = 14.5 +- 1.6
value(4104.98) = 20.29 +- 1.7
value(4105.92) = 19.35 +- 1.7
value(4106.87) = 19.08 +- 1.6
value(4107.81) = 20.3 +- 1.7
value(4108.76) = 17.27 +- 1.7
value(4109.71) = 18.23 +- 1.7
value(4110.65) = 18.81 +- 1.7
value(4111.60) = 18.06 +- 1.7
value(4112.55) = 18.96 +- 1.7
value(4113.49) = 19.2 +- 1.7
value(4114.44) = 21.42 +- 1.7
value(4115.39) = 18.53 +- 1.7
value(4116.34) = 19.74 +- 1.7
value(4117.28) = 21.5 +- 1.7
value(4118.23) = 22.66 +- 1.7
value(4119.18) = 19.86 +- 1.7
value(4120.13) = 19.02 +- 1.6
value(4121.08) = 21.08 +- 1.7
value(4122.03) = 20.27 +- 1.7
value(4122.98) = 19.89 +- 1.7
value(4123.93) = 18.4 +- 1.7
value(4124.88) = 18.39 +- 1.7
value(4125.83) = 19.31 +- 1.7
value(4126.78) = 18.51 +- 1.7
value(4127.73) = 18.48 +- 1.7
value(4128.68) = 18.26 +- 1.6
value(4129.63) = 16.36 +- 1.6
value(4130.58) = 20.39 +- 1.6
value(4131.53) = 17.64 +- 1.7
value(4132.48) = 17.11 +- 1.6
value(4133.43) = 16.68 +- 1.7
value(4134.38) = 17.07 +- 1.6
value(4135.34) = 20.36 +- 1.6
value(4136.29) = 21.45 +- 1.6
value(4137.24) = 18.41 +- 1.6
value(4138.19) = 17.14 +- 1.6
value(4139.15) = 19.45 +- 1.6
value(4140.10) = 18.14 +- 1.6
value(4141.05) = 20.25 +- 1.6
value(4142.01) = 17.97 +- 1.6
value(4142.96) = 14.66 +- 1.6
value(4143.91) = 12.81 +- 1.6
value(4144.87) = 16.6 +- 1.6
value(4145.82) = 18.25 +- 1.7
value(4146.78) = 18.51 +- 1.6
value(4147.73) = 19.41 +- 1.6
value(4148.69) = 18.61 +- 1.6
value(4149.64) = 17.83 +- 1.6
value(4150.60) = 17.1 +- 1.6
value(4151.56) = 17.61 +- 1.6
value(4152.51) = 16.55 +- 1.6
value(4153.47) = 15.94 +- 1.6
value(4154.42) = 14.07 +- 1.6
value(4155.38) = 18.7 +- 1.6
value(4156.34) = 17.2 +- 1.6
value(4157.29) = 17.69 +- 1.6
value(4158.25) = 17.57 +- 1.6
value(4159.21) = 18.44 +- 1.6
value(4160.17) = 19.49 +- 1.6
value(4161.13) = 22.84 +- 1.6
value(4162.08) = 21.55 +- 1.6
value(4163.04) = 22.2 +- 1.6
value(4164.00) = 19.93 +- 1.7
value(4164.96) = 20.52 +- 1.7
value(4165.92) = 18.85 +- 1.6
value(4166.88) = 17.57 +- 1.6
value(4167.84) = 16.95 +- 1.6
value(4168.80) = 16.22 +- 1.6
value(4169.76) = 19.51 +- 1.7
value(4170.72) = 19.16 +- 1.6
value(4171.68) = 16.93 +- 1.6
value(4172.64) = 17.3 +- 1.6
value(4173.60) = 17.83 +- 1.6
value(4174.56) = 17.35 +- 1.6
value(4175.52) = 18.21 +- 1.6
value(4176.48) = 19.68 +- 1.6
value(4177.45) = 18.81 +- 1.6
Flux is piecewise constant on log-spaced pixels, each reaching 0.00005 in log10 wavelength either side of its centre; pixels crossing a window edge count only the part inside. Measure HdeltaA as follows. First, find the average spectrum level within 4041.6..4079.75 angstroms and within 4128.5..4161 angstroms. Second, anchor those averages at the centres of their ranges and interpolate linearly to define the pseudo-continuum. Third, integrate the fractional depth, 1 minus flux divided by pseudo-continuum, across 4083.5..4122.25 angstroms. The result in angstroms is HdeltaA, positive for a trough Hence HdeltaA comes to -3.5 angstroms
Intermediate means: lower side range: 17.3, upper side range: 17.8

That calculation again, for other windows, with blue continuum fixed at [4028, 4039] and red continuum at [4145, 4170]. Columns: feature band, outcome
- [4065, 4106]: -1.16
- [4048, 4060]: 0.31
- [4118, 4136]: -0.65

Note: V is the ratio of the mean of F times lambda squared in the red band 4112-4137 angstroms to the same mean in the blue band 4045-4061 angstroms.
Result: 1.16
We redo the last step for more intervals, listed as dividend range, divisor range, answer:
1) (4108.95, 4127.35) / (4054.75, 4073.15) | 1.16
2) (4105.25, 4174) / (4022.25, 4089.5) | 1.08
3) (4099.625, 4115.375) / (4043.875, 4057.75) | 1.11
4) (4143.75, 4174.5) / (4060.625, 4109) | 1.02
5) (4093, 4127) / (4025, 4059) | 1.12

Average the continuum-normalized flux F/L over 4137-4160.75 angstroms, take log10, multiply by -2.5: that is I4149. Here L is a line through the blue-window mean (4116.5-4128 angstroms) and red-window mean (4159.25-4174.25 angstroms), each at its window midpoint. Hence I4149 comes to 0.107 mag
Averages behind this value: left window 19.8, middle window 17.5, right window 19.1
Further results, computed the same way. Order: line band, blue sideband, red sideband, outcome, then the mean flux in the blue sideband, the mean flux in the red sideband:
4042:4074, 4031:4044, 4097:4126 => 0.06 mag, 18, 18.7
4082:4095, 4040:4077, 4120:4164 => -0.14 mag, 17.4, 18.4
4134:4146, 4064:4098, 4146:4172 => 0.04 mag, 18.9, 18.4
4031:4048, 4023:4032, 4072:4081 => 0.03 mag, 17.6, 18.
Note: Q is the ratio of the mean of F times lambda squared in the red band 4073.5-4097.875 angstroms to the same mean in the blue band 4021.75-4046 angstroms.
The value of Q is 1.13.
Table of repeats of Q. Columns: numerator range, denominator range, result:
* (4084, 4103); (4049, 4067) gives 1.13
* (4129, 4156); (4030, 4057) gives 1.07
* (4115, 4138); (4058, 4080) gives 1.11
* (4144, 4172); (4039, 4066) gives 1.13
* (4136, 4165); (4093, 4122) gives 0.99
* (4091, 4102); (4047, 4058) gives 1.07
